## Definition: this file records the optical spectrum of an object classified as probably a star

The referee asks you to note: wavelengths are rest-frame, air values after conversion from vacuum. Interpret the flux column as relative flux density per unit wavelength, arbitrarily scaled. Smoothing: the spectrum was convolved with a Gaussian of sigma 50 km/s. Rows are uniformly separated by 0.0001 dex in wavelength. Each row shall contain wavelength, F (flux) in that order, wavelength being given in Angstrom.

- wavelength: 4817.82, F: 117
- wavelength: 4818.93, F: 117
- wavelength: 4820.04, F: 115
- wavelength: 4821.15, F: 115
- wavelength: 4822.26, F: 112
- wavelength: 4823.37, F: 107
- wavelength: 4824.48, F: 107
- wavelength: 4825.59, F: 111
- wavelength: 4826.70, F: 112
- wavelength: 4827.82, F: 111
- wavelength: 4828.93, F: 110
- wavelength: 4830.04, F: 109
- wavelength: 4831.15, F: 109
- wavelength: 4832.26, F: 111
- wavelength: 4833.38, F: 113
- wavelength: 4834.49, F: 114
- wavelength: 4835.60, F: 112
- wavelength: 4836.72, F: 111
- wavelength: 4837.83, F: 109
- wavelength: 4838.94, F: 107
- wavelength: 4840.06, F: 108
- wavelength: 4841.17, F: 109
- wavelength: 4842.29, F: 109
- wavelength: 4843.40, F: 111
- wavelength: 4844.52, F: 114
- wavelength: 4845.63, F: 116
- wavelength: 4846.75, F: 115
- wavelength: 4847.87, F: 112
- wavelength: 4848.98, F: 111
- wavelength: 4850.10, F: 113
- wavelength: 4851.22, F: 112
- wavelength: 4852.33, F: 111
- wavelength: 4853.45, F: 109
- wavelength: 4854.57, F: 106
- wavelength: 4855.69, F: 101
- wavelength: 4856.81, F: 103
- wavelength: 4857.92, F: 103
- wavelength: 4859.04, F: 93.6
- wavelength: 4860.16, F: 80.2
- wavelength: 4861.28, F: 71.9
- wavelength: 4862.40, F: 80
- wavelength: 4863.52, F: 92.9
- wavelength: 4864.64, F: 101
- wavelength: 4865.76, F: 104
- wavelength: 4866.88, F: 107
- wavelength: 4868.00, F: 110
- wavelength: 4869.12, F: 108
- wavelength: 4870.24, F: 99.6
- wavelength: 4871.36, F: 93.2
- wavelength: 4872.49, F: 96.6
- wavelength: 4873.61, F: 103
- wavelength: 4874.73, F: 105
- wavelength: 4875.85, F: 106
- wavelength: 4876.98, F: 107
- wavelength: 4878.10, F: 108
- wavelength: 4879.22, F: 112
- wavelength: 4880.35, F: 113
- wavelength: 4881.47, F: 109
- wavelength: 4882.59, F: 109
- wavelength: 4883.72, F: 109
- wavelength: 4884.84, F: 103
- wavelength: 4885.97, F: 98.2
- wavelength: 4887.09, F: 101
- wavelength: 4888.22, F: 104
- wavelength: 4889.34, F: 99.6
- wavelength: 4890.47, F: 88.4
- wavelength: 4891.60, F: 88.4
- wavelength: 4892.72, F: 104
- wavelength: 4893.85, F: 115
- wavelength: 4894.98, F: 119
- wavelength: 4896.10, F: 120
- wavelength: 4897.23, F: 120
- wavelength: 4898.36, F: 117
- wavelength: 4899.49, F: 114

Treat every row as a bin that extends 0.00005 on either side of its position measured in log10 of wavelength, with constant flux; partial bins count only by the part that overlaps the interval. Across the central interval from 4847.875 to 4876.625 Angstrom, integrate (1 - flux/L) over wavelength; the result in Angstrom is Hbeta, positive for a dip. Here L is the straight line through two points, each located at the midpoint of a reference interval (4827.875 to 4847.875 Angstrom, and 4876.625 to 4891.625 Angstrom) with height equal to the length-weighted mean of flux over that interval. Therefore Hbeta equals 1.7 Angstrom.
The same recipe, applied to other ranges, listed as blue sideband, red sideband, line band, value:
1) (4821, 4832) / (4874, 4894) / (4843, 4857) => -0.36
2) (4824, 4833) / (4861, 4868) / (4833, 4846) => -0.69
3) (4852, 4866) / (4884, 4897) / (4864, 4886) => -1.07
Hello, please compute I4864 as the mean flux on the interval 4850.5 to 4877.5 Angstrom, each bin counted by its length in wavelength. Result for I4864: 100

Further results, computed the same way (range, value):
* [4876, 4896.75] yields 106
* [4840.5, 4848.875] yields 112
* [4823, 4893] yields 105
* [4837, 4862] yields 106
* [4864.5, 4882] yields 105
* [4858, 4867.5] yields 92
